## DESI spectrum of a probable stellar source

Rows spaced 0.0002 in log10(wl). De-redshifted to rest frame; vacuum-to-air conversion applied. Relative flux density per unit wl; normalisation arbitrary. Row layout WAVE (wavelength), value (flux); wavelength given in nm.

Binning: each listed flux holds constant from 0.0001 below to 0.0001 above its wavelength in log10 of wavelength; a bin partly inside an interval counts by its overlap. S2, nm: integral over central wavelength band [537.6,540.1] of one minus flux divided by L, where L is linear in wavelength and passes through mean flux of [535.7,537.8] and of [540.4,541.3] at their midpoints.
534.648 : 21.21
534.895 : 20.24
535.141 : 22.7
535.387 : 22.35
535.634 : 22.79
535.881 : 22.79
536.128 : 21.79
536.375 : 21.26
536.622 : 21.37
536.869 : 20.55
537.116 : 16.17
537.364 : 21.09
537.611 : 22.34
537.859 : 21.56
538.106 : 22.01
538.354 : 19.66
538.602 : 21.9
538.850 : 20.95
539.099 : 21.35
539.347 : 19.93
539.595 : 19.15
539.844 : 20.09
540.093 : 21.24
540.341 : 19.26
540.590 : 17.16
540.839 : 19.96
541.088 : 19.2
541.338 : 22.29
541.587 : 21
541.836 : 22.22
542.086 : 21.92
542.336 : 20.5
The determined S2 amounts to -0.10 nm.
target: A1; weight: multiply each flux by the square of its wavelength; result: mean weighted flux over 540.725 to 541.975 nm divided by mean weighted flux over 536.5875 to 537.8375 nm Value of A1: 1.0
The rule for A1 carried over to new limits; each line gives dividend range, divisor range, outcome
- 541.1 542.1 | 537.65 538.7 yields 1.02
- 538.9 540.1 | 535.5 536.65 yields 0.93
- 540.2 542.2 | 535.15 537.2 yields 0.97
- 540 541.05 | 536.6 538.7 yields 0.94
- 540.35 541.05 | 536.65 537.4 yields 0.98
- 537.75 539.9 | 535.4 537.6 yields 0.99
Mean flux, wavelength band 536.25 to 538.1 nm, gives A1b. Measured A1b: 20.7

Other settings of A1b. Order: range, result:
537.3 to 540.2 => 20.9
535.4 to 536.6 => 22.1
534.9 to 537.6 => 21.3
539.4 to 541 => 19.5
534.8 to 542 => 20.8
